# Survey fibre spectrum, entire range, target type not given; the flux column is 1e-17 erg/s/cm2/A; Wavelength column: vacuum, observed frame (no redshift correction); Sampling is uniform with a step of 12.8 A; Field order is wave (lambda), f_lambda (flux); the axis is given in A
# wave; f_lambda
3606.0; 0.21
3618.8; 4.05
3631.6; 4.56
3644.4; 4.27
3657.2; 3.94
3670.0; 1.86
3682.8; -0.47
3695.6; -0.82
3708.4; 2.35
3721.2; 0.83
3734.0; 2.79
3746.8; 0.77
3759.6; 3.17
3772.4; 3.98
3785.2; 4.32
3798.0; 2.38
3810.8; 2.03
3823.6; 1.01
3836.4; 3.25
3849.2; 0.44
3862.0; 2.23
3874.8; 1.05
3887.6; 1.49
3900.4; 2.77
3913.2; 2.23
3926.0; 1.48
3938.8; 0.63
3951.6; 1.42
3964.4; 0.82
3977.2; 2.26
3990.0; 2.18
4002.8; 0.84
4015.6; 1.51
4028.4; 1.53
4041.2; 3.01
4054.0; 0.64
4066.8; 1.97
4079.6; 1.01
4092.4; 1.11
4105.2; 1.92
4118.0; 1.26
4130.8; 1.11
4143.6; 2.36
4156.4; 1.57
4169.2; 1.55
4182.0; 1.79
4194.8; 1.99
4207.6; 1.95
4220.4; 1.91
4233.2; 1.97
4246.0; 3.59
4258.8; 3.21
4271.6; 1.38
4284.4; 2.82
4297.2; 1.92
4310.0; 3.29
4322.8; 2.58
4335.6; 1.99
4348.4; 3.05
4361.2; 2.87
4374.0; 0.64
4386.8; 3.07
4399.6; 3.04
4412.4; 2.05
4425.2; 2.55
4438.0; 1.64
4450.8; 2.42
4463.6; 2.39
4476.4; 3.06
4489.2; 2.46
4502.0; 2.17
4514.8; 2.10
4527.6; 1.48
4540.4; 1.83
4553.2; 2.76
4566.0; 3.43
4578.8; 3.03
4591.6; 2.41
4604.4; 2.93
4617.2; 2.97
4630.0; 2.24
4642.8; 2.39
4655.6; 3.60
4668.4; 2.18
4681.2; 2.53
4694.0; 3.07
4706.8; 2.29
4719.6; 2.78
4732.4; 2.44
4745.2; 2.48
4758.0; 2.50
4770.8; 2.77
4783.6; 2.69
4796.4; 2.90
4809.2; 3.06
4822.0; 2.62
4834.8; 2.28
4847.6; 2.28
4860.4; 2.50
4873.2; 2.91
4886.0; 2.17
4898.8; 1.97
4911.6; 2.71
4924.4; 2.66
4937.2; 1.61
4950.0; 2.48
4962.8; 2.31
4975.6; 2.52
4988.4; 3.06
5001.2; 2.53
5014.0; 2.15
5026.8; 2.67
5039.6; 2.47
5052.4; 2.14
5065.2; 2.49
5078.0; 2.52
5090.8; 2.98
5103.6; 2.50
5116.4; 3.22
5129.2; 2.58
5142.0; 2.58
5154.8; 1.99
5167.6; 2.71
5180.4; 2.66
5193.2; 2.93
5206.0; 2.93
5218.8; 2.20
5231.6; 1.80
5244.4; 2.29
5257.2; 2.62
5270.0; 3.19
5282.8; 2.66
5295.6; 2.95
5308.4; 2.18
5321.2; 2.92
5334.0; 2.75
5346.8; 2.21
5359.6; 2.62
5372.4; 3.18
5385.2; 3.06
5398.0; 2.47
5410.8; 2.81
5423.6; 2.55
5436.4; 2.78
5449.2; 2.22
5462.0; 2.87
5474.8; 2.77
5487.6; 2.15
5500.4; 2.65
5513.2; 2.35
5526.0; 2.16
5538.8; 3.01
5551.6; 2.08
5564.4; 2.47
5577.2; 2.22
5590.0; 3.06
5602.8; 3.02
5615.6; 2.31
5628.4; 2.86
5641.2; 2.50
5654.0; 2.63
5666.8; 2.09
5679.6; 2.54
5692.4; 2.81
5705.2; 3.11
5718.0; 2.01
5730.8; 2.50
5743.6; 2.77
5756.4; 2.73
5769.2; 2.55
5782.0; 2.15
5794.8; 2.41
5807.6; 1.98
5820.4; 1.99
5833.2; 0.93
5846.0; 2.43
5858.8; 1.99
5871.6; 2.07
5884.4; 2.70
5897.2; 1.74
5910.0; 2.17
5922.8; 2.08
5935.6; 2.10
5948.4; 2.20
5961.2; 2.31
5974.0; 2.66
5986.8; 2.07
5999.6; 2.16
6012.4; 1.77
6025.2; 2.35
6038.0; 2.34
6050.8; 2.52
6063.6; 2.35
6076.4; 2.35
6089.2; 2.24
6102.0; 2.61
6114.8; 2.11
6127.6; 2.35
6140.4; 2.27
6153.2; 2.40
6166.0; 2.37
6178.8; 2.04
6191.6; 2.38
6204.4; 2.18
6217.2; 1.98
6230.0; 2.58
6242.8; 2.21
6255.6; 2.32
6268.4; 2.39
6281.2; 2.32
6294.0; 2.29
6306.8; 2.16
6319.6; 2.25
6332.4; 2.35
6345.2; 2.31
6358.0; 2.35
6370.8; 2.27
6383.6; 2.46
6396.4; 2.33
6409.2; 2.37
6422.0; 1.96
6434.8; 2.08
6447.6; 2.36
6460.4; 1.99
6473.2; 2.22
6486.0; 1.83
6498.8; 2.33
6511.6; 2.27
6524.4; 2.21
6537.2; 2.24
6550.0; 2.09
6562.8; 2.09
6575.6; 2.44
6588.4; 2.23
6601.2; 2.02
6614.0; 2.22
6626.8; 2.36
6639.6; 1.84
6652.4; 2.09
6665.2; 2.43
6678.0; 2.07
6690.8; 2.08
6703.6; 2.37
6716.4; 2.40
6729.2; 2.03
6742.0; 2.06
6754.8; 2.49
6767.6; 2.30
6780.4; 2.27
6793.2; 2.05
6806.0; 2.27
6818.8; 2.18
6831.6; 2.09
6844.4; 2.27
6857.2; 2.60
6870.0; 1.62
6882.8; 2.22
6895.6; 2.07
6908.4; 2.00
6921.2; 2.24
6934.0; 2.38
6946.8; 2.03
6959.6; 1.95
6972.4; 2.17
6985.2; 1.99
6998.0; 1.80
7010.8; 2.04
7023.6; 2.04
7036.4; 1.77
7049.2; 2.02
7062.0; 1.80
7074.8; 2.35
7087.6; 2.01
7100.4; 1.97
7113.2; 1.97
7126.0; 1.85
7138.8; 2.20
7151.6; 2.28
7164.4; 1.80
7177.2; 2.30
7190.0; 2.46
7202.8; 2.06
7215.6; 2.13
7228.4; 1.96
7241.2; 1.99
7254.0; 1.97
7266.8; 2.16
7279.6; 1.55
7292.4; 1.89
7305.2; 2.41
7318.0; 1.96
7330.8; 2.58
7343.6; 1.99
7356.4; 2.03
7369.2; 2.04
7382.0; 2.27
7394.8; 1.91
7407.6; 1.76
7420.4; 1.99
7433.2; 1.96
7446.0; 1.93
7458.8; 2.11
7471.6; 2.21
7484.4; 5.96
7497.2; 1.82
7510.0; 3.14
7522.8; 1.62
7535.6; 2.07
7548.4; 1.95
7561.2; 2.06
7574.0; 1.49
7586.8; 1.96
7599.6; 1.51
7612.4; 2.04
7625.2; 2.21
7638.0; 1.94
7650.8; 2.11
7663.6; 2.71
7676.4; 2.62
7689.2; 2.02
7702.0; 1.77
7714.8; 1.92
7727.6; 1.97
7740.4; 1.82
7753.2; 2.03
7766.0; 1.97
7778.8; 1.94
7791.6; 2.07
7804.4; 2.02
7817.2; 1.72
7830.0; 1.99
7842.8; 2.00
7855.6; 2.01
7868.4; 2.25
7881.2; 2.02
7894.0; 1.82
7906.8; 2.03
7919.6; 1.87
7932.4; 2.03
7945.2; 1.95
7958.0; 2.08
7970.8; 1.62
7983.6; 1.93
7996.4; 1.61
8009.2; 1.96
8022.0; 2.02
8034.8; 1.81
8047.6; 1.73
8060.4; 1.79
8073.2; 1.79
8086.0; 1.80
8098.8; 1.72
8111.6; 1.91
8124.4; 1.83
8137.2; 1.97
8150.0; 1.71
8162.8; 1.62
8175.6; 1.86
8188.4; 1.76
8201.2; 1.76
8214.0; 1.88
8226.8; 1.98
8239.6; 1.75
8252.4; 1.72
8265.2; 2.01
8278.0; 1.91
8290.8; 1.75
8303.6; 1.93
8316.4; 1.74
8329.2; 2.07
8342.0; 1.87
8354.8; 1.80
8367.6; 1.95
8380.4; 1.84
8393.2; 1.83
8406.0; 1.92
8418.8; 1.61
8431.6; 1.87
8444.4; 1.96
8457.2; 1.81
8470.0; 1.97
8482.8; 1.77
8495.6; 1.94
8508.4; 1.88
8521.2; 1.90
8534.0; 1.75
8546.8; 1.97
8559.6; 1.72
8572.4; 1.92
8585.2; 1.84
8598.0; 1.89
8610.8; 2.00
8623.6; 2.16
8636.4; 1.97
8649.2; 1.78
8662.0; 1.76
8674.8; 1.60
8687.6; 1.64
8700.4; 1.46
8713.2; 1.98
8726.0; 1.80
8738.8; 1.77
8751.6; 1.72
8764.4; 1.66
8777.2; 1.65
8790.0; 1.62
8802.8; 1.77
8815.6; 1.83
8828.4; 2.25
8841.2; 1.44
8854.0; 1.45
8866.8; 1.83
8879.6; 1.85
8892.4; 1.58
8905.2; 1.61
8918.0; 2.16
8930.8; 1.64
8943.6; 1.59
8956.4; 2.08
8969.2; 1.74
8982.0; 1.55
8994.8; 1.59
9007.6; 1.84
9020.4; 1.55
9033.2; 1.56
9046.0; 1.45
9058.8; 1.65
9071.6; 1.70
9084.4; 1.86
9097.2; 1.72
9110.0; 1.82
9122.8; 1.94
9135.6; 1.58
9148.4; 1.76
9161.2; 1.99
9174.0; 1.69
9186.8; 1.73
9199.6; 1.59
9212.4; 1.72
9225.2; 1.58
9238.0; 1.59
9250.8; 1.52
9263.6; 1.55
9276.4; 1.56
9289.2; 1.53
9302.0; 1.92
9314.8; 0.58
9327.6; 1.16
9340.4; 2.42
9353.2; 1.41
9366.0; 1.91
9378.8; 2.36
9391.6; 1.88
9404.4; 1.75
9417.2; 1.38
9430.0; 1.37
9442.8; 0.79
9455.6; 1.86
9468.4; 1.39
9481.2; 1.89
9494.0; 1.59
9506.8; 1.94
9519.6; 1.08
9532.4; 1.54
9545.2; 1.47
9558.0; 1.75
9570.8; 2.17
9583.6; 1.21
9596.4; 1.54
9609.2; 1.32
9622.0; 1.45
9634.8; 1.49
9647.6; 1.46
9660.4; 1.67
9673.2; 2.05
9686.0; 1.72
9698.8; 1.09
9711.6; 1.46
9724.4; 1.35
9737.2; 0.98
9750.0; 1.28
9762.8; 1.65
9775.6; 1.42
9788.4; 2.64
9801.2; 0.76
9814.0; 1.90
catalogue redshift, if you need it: 0.14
